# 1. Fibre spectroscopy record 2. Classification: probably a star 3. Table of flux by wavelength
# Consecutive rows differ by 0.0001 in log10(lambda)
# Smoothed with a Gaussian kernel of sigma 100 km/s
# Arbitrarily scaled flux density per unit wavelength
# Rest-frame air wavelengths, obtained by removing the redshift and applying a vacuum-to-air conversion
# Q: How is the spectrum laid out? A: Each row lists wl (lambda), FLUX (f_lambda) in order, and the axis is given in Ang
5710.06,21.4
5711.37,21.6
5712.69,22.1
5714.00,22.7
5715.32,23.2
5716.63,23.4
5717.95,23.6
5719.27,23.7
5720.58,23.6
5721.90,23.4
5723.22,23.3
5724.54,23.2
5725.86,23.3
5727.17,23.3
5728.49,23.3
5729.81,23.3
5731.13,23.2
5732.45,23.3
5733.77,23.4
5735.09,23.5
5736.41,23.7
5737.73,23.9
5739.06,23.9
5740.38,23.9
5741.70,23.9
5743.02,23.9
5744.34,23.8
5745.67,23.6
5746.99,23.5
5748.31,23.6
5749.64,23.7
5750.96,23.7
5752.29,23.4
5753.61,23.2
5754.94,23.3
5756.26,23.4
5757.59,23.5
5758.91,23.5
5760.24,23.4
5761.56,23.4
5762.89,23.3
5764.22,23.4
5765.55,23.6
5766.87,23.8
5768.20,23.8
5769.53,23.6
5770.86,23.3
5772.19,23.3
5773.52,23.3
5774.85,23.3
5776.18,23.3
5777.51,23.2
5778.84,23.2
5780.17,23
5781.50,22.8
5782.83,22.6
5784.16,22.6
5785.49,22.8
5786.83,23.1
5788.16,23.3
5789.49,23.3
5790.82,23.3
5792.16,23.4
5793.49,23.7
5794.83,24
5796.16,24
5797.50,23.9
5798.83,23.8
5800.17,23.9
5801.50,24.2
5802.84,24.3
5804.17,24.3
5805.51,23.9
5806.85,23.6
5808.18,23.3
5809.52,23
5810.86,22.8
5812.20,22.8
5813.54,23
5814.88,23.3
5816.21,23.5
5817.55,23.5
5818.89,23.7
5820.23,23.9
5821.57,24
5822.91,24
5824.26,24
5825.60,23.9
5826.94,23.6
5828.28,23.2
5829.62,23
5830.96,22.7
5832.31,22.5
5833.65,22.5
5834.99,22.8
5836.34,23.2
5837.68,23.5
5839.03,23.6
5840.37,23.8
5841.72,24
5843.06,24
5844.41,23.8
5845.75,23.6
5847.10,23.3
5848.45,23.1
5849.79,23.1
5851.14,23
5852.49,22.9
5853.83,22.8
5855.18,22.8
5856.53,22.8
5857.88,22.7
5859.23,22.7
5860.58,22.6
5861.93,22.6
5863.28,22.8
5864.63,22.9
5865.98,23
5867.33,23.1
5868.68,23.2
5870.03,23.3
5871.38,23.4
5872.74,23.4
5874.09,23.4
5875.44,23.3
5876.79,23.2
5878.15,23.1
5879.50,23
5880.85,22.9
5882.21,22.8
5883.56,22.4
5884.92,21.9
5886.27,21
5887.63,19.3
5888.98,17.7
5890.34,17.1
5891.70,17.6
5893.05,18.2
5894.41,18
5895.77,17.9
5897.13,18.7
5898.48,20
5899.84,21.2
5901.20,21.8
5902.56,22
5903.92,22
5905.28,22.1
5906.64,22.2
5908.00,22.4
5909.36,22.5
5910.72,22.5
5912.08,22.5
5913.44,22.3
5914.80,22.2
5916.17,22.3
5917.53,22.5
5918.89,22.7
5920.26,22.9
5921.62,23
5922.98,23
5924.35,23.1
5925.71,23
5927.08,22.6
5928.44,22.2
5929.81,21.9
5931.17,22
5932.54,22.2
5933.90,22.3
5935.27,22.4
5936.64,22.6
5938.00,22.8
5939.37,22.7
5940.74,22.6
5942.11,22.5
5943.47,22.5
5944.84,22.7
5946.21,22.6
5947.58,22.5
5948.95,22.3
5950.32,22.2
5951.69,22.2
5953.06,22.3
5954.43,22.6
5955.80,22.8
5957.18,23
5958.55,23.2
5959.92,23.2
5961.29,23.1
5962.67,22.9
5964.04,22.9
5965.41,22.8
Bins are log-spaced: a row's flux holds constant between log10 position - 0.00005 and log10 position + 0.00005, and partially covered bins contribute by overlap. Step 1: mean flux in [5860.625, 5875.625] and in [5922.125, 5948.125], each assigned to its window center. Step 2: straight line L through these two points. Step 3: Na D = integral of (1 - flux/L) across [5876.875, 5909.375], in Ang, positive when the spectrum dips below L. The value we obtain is 3.0 Ang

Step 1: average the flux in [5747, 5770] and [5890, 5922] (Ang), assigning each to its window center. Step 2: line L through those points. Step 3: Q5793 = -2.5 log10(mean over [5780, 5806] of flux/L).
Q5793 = -0.027 mag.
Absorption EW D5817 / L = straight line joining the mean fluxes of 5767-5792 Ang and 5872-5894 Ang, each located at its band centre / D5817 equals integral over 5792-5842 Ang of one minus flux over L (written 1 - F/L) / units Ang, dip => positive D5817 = -2.3 Ang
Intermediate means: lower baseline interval 23.2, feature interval 23.5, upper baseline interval 21.2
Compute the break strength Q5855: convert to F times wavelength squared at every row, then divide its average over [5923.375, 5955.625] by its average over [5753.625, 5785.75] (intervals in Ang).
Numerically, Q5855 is 1.02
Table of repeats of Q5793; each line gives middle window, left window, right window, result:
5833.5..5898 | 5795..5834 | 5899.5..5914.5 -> 0.03 mag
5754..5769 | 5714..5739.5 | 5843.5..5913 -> -0.02 mag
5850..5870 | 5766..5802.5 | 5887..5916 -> -0.06 mag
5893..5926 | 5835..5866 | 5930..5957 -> 0.05 mag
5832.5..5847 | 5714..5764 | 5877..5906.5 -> -0.09 mag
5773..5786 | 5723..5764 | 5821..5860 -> 0.02 mag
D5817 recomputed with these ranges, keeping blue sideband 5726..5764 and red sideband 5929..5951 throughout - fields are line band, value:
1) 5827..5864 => -0.2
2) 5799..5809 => -0.3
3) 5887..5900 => 2.4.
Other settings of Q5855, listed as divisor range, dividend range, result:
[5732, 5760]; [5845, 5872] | 1.01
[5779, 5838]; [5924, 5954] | 1.00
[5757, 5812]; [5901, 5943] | 1.00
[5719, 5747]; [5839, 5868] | 1.02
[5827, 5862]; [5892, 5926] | 0.95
